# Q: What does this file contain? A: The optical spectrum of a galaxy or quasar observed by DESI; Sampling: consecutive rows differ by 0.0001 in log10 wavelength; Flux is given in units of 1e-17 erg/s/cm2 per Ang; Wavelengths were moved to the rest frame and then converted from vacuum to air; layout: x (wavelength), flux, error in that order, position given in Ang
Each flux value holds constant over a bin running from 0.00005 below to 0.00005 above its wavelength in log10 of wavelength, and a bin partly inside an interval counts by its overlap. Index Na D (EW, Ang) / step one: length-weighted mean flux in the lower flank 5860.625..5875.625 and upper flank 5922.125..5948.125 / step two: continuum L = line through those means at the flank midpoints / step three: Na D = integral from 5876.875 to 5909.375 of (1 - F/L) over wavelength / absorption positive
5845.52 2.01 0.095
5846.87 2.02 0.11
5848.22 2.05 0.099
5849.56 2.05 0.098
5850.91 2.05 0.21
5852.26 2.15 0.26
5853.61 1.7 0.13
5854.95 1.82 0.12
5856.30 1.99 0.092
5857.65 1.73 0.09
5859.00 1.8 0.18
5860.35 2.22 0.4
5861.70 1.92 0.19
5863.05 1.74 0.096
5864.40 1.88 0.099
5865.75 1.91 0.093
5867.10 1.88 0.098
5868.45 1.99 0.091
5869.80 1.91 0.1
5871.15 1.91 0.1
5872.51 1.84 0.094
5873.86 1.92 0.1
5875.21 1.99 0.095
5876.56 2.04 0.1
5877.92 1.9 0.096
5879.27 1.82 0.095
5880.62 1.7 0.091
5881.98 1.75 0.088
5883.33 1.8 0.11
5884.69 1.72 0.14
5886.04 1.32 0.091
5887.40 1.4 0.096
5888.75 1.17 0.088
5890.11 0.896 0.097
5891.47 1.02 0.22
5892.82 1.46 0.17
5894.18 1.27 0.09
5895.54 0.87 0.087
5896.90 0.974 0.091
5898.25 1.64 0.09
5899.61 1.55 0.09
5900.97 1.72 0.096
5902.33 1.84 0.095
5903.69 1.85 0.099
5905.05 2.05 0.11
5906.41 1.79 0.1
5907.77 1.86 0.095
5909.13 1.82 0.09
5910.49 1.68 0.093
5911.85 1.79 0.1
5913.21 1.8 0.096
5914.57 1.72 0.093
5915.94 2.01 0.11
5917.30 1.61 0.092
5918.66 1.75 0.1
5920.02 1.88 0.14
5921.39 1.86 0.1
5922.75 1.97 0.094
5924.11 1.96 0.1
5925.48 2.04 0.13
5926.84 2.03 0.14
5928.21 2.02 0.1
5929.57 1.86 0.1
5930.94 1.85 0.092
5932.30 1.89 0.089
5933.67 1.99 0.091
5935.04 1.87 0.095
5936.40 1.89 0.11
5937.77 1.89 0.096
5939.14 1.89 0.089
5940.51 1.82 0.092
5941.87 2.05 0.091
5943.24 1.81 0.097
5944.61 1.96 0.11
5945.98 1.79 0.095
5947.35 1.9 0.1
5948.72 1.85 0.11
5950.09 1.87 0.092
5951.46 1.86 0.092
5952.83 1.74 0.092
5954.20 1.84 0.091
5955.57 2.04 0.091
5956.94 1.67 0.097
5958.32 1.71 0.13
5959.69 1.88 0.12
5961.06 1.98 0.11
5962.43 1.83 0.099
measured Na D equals 6.1 Ang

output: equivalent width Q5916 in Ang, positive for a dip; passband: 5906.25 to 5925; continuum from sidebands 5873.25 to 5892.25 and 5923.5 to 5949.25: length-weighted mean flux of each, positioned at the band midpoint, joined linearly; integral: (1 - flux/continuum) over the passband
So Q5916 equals -0.3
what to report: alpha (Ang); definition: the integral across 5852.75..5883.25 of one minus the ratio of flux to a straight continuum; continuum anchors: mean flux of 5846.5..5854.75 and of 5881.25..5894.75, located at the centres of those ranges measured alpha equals -3.3 Ang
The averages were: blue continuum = 1.99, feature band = 1.88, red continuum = 1.38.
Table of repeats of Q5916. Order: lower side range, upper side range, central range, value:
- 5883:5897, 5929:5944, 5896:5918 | -3.4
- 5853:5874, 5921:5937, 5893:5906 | 2.6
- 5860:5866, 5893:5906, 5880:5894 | 2.1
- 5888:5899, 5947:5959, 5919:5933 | -3.7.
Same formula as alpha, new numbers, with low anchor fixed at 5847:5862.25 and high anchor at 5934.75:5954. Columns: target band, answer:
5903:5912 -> 0.3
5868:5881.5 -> 0.3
